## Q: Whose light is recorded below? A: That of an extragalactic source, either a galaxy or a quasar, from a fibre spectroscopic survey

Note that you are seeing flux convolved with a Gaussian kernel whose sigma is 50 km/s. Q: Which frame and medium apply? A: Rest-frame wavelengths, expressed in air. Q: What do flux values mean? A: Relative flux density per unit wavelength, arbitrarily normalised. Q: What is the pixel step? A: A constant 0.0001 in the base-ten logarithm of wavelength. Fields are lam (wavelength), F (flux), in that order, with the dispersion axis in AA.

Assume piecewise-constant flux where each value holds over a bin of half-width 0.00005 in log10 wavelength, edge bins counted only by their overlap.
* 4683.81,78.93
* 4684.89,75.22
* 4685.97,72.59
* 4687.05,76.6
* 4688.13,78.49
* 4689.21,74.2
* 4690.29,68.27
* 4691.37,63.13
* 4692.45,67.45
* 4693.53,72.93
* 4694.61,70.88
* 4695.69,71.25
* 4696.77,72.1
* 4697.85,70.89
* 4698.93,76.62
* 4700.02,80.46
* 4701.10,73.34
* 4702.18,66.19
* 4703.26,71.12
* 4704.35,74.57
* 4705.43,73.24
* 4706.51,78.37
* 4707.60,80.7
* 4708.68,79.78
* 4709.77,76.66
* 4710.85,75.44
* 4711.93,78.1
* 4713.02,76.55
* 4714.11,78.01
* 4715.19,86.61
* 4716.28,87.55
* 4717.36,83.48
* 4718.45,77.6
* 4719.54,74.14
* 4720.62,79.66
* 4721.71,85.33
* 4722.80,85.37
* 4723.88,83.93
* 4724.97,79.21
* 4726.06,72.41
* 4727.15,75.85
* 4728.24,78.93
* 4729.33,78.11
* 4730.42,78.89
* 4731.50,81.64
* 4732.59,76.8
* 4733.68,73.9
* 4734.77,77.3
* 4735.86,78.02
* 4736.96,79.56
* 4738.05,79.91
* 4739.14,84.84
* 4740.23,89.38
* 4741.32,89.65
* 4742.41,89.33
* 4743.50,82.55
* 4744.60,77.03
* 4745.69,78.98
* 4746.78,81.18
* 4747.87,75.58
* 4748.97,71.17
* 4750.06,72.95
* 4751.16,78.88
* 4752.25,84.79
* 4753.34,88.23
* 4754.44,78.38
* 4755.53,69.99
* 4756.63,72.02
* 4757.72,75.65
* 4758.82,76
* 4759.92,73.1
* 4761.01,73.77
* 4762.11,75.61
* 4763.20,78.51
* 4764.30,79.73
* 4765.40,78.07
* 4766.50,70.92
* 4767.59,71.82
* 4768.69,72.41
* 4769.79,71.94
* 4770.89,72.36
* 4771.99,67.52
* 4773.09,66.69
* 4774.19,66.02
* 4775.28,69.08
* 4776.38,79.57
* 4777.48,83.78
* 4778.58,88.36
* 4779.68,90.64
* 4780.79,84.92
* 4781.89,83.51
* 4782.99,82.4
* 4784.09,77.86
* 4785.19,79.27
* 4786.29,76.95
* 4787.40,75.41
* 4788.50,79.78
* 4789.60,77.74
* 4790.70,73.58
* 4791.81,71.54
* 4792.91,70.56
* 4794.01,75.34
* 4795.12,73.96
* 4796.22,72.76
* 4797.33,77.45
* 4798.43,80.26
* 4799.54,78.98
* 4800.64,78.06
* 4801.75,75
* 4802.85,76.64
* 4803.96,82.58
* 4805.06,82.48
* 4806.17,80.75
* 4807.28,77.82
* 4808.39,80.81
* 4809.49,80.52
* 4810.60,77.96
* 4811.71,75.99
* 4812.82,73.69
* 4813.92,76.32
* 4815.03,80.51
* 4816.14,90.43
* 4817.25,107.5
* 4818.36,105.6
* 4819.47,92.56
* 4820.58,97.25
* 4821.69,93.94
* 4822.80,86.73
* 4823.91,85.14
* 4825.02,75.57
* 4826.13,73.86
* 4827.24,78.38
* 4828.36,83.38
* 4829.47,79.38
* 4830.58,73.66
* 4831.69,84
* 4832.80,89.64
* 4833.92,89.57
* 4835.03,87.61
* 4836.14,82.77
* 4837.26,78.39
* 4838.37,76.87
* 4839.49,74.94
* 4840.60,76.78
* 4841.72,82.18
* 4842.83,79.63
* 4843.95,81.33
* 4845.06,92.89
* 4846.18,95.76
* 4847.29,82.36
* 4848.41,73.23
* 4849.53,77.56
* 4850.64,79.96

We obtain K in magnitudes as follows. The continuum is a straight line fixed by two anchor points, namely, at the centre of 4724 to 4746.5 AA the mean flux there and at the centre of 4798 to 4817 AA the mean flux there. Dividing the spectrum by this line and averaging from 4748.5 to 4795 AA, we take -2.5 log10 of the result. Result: 0.05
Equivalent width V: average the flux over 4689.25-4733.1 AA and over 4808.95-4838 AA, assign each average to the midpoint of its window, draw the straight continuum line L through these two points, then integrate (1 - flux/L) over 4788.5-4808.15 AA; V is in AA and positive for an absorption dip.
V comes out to 1.4 AA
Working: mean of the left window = 76.5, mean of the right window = 84.6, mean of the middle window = 76.9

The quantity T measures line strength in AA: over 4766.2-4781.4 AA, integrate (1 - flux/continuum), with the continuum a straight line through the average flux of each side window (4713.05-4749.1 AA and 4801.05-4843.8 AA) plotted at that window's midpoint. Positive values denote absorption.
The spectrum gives 1.1 AA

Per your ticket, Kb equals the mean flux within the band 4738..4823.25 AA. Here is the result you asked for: 79.4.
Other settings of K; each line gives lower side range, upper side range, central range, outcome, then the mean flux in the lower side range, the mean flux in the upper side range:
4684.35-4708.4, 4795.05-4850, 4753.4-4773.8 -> 0.06 mag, 73.2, 82.3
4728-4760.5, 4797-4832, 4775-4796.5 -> 0.04 mag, 79.1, 82.6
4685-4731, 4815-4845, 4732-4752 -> -0.02 mag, 76.3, 84.9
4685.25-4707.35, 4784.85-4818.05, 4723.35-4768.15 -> -0.04 mag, 72.8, 78.9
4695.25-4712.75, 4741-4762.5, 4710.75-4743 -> -0.06 mag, 75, 78.1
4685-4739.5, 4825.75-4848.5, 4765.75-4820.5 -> 0.02 mag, 76.7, 82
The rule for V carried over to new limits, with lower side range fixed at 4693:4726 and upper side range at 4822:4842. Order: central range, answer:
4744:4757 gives 0.2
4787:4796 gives 0.6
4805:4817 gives 0.0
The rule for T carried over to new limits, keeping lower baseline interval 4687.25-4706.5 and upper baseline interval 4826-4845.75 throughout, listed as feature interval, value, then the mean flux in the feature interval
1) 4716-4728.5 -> -1.0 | 80.2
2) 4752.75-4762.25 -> 0.1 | 75.9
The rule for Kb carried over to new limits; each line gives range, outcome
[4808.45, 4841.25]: 83.7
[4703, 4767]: 78.7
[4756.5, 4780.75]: 75.4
